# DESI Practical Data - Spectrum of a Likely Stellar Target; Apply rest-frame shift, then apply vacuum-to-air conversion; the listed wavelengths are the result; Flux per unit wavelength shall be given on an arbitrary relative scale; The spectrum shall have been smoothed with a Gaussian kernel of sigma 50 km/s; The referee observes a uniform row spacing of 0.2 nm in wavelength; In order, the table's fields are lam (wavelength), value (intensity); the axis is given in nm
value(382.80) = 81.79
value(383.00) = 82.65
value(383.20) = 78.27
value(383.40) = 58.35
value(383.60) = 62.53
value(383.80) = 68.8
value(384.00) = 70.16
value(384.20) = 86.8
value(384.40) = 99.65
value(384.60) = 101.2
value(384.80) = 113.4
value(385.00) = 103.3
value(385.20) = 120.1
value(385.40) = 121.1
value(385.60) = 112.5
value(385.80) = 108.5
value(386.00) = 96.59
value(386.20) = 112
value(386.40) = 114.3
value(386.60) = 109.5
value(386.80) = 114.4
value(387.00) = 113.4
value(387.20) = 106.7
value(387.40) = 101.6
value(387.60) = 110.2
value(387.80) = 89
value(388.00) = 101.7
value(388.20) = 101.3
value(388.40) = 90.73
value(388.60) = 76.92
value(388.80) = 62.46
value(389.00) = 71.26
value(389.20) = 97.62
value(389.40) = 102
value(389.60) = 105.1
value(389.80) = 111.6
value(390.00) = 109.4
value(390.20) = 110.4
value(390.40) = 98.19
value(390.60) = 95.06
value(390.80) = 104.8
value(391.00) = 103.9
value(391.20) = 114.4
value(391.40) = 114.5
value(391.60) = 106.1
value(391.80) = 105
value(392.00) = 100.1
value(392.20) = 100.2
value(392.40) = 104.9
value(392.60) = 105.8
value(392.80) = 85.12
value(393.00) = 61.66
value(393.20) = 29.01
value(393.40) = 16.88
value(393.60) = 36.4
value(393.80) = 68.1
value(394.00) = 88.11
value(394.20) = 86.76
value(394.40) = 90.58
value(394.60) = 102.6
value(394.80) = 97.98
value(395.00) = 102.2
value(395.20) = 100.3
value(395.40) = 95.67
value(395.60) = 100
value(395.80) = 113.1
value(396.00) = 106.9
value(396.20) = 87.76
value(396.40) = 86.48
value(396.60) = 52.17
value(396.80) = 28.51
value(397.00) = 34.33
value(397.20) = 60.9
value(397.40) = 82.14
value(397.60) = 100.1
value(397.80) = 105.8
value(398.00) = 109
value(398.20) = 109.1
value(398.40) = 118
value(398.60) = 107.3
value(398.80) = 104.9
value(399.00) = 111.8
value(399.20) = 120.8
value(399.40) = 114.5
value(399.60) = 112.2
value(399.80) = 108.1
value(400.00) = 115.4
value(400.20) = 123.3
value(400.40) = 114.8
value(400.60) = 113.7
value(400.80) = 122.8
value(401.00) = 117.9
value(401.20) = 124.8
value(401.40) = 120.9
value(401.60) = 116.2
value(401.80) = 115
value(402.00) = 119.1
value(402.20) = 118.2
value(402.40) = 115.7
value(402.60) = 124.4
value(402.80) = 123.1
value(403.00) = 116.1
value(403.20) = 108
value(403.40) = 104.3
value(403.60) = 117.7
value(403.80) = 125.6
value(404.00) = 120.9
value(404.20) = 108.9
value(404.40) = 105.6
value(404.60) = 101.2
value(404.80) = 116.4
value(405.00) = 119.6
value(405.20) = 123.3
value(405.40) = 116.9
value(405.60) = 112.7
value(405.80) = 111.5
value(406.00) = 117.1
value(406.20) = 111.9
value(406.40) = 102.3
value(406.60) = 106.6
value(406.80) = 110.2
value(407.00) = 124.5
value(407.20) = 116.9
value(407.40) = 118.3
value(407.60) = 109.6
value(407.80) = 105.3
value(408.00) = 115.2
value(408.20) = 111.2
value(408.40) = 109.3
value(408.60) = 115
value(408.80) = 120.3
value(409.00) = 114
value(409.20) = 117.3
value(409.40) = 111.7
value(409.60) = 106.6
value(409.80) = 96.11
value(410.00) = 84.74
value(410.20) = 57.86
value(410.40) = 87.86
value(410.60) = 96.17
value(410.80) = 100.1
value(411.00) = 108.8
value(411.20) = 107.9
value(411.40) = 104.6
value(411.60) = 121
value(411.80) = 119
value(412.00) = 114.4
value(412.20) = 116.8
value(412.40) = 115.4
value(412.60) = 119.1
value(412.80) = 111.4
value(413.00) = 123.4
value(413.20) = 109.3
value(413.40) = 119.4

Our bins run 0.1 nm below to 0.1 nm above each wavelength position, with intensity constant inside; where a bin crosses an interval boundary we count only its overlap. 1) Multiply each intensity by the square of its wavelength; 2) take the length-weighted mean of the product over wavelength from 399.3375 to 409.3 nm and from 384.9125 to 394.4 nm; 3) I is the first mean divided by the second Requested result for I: 1.30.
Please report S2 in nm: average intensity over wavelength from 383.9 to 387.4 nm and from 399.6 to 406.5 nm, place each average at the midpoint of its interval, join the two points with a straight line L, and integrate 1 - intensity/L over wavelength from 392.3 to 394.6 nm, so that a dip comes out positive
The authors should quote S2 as 0.805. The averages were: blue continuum 106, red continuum 116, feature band 71.7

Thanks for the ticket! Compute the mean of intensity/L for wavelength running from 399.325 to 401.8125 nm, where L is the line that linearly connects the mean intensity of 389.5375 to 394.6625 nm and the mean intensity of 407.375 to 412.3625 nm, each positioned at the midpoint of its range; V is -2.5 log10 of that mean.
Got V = -0.19 mag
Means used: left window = 90.4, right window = 107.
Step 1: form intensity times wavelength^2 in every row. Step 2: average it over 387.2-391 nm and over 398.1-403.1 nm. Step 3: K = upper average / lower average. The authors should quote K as 1.27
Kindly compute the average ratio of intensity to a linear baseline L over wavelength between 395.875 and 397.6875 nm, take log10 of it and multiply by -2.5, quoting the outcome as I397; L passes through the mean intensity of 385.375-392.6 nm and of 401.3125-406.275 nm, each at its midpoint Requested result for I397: 0.463 mag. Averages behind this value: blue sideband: 103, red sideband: 116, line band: 71.4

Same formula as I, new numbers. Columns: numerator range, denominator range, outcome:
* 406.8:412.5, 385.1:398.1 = 1.27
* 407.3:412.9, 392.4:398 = 1.45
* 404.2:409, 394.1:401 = 1.20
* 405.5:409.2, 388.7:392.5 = 1.22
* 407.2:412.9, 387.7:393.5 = 1.29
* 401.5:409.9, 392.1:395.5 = 1.50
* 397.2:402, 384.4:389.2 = 1.17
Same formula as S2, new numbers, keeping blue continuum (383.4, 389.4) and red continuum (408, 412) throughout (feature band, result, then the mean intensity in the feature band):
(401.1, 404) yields -0.43 nm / 118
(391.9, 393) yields 0.04 nm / 95.8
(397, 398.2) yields 0.15 nm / 88.3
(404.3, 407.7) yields -0.31 nm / 113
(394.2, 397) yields 0.36 nm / 87.5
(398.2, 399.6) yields -0.15 nm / 113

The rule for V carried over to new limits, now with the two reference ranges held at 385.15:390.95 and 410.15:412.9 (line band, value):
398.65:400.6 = -0.09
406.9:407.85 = -0.09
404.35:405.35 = -0.08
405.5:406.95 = -0.05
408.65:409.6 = -0.09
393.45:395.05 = 0.26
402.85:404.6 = -0.08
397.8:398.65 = -0.06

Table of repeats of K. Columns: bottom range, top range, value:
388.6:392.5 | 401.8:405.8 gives 1.23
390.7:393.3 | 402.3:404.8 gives 1.28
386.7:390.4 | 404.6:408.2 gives 1.26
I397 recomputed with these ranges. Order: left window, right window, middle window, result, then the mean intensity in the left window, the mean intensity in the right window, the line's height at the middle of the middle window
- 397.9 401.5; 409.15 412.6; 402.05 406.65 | -0.04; 115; 104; 110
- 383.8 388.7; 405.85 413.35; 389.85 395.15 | 0.16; 102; 109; 104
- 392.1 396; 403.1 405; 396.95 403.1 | -0.09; 84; 112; 101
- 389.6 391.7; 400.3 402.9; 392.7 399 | 0.33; 107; 119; 113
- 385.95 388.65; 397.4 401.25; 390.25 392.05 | 0.01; 103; 112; 106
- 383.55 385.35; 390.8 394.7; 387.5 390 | -0.05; 93.4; 85.8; 89.4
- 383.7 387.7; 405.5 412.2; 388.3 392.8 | 0.06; 104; 108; 105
